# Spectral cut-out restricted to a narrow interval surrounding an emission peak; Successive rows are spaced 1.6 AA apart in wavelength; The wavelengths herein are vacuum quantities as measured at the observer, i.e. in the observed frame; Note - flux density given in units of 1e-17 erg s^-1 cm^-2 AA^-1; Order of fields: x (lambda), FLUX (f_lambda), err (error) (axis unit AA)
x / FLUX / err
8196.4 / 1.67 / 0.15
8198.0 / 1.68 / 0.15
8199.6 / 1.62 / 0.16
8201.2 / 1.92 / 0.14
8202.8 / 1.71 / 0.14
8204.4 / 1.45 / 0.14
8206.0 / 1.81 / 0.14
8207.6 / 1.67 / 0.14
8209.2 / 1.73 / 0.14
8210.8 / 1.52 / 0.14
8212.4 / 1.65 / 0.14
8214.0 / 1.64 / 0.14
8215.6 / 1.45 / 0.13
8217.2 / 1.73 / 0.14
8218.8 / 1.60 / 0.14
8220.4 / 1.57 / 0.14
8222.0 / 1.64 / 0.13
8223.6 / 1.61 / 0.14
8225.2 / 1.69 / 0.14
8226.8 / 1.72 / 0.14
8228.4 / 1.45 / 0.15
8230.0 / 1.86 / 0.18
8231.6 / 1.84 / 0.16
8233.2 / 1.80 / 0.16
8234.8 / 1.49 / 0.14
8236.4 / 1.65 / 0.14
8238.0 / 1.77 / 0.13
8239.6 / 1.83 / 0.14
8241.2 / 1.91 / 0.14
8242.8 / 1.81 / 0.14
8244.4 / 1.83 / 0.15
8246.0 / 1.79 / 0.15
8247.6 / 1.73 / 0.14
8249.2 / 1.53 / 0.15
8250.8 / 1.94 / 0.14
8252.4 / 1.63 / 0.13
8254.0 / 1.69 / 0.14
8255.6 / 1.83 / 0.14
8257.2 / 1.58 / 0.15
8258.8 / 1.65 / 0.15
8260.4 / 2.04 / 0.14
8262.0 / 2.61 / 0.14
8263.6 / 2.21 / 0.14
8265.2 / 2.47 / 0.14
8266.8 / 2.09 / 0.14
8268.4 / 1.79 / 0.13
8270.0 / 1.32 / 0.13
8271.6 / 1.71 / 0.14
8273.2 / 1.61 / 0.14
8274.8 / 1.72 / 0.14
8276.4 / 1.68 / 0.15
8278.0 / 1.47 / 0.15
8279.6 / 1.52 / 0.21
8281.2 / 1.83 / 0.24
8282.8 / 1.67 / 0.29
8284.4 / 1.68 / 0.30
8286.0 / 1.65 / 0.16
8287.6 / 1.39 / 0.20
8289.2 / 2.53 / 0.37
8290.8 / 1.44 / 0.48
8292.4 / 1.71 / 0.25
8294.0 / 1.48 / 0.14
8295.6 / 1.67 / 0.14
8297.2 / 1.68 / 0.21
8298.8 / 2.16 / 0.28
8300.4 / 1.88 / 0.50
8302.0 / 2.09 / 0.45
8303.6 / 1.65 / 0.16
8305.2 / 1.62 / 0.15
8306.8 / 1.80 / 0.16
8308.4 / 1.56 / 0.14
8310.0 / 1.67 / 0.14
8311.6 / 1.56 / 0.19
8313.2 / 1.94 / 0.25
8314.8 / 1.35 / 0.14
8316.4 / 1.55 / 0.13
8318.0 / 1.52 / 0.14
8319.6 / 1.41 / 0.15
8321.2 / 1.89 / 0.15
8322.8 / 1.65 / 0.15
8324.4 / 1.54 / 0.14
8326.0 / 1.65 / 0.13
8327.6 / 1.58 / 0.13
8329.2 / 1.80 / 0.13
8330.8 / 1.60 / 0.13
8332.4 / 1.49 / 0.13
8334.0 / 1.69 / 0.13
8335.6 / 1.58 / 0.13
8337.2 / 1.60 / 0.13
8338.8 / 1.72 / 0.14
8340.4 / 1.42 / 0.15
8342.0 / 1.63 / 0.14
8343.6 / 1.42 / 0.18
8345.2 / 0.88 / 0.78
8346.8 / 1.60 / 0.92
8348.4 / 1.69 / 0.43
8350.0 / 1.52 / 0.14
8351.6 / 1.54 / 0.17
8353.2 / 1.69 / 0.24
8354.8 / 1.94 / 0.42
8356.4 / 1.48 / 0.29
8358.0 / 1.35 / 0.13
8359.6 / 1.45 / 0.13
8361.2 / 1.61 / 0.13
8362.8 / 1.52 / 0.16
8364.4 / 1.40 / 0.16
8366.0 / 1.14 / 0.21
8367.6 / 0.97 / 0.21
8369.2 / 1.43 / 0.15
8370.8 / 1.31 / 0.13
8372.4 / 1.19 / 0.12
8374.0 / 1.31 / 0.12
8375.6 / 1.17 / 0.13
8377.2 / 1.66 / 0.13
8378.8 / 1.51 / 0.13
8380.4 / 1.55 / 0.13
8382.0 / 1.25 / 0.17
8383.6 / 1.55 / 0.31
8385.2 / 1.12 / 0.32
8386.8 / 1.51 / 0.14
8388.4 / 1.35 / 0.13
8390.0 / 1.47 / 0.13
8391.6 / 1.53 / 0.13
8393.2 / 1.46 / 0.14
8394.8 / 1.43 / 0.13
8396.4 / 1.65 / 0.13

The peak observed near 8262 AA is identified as H-beta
